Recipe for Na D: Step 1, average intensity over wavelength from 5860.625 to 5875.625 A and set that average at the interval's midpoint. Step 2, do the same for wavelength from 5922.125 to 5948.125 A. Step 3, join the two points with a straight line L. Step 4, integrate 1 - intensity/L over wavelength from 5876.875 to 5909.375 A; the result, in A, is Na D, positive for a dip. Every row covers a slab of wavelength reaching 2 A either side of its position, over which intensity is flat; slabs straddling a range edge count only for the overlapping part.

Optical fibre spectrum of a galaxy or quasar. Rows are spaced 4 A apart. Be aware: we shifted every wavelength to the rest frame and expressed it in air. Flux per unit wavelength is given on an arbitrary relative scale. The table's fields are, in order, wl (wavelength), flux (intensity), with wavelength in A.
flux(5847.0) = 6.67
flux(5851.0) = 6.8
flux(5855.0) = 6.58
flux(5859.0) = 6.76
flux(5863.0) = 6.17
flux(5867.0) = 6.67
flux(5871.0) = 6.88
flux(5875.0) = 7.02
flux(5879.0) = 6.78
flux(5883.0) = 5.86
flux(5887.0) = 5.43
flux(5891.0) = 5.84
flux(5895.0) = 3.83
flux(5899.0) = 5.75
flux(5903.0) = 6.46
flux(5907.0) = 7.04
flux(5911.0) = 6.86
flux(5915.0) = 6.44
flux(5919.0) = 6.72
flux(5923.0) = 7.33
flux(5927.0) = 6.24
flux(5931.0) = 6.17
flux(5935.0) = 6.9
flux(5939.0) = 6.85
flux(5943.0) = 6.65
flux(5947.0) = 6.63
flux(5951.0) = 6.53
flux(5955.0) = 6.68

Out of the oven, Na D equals 3.7 A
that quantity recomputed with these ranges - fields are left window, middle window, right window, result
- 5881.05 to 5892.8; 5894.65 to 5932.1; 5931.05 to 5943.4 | -0.9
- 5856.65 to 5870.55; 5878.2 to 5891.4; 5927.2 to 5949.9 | 1.3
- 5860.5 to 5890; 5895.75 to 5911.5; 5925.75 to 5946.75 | 0.5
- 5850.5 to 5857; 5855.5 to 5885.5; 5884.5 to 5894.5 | -2.6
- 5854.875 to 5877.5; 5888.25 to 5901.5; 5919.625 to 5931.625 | 2.9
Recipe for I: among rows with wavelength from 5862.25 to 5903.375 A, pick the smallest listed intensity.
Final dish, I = 3.83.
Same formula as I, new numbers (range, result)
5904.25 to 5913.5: 6.86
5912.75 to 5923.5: 6.44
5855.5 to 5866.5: 6.17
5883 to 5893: 5.43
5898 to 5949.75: 5.75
